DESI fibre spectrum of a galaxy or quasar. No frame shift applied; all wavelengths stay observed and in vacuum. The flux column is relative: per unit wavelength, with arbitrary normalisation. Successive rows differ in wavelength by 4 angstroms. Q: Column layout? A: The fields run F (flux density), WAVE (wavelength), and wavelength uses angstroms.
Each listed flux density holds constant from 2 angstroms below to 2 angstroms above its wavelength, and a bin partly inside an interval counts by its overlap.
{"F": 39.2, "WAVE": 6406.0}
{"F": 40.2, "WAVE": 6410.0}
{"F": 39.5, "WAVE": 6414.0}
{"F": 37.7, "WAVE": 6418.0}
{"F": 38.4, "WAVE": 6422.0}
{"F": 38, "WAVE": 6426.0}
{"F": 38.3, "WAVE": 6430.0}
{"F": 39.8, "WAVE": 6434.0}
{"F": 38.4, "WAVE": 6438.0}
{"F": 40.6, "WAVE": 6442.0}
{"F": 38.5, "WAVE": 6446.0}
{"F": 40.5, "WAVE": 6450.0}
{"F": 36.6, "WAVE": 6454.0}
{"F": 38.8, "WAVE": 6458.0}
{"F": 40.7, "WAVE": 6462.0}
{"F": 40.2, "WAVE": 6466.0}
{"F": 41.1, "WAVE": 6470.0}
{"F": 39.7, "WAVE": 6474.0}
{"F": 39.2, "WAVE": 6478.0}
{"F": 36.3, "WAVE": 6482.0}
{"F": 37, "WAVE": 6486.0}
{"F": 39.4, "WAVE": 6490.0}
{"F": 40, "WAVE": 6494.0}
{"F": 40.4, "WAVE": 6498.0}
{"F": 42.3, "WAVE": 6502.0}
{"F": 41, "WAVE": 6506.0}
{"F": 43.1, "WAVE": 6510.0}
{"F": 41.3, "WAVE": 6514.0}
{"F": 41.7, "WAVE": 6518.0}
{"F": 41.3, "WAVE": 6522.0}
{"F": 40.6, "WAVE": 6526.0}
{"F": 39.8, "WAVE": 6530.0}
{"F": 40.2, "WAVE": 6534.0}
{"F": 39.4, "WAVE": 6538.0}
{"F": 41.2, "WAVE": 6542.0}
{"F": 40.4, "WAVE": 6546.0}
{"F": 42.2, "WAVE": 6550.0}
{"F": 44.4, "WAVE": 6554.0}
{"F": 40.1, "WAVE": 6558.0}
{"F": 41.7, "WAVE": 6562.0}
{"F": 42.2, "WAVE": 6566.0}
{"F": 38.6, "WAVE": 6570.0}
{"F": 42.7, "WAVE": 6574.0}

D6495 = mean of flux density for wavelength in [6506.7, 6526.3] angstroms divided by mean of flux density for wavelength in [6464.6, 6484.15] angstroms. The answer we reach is 1.06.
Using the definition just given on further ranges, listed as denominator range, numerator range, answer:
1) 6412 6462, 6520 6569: 1.06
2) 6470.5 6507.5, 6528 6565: 1.04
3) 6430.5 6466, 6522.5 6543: 1.03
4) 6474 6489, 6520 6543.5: 1.07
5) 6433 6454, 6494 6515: 1.06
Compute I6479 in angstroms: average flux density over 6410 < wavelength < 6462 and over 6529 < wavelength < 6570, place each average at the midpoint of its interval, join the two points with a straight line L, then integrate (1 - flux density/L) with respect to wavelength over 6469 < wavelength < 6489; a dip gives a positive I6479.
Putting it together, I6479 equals 0.6 angstroms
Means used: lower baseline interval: 38.9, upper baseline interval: 41.1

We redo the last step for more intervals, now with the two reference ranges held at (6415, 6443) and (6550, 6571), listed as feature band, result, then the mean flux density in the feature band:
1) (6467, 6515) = 0.04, 40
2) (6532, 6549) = 0.31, 40.4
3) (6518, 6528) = -0.08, 41.1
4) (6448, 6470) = -0.08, 39.5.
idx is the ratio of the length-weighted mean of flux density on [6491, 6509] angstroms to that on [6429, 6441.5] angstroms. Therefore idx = 1.0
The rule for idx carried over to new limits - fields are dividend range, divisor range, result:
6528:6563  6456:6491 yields 1.05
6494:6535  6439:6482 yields 1.04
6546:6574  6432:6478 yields 1.05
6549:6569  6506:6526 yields 1.01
